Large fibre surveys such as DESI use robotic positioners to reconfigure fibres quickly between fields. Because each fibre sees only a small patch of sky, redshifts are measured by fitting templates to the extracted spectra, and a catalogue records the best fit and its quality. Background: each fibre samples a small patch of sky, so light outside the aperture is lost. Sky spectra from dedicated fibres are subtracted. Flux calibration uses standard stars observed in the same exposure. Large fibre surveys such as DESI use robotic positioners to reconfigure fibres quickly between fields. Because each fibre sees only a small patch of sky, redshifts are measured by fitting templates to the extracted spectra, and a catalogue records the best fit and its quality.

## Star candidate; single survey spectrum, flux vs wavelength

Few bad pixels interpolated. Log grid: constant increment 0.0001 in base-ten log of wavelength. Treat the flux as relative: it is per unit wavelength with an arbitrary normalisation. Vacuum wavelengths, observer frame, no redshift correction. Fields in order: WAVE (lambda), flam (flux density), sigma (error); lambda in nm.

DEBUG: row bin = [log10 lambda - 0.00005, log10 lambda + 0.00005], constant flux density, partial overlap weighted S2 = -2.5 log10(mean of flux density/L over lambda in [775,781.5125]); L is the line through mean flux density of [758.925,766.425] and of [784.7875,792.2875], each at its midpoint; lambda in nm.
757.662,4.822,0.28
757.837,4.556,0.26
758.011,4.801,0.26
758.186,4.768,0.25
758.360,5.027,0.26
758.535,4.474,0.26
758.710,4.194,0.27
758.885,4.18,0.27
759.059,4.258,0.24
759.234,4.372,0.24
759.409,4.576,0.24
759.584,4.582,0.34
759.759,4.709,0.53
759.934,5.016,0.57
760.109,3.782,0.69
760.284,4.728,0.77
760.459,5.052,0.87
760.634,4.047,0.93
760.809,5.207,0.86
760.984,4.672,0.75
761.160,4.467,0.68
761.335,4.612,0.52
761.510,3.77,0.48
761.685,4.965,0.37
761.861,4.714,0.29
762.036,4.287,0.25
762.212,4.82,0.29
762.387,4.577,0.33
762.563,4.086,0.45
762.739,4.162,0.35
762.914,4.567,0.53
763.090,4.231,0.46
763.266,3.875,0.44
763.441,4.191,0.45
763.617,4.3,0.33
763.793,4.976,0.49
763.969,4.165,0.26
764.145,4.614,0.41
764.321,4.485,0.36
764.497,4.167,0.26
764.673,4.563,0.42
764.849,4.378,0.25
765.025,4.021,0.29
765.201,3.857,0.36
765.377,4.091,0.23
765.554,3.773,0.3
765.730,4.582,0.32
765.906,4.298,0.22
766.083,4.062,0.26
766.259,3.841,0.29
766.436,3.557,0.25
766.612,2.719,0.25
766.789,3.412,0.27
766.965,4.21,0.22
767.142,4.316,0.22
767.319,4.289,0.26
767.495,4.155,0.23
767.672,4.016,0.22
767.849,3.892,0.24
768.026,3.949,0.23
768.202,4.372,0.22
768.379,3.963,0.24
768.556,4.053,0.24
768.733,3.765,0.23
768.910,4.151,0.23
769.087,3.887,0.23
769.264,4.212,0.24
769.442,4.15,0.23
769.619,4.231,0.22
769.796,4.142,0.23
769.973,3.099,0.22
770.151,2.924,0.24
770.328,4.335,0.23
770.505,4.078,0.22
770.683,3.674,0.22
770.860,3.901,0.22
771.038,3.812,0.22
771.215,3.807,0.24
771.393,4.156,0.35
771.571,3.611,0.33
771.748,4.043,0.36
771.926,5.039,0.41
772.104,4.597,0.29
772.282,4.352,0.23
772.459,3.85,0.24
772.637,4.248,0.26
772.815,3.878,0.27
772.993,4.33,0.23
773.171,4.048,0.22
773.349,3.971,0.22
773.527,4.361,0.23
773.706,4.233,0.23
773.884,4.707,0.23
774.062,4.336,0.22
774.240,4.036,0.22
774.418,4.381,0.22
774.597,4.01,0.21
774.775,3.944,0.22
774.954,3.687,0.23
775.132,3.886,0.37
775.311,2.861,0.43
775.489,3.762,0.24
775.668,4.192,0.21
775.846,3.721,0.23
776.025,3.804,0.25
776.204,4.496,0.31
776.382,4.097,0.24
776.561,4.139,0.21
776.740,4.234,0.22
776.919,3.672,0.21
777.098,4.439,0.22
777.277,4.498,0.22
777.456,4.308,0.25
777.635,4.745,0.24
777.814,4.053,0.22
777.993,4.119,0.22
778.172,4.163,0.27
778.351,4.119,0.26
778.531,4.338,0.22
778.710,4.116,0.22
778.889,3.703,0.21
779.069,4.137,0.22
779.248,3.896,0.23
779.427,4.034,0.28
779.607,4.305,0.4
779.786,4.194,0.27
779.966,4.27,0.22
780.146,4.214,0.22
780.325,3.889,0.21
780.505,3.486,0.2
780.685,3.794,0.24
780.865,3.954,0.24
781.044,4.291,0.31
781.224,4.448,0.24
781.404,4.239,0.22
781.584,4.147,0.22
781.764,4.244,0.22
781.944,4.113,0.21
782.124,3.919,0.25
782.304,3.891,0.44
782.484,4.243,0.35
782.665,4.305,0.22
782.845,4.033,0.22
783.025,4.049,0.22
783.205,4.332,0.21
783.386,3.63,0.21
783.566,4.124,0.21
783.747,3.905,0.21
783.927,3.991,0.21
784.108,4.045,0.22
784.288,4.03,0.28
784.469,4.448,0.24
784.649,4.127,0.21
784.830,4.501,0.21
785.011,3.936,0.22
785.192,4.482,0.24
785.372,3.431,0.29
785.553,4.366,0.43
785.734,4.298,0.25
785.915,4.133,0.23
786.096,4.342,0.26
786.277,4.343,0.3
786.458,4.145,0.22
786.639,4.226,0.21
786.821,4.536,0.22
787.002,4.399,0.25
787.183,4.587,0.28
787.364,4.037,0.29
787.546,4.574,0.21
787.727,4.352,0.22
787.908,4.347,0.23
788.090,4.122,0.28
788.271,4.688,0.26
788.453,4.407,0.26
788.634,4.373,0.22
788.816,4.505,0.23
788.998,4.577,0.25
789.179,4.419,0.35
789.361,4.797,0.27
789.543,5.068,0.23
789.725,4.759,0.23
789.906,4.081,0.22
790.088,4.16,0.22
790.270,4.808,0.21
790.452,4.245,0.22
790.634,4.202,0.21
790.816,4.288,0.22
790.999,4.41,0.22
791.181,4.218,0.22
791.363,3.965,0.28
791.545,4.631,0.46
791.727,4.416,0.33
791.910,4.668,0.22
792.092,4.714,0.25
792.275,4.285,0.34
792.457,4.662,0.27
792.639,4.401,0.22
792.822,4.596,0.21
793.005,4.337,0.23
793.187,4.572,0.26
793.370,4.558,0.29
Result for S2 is 0.08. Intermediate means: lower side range 4.38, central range 4.07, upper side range 4.38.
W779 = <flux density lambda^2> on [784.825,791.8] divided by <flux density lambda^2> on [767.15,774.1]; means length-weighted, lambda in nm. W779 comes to 1.1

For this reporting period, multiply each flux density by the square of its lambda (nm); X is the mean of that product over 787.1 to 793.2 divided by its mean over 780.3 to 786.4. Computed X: 1.10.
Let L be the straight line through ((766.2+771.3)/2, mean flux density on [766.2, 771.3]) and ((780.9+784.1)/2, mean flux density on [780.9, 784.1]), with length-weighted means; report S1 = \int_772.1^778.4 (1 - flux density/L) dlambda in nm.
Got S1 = -0.19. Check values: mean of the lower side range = 3.89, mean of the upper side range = 4.11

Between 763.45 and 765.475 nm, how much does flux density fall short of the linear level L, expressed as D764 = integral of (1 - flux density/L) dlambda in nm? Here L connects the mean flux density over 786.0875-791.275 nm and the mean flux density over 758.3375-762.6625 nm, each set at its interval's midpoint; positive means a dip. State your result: 0.08 nm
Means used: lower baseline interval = 4.52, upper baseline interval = 4.41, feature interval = 4.32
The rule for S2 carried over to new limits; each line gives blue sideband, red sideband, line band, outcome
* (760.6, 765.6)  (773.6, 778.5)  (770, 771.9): 0.10 mag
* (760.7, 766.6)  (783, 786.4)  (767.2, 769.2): 0.06 mag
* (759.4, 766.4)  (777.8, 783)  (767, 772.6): 0.06 mag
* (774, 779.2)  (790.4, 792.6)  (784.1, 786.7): 0.02 mag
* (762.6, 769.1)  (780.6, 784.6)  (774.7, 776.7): 0.06 mag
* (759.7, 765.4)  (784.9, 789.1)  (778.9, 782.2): 0.07 mag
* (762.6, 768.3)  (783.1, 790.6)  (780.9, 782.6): 0.03 mag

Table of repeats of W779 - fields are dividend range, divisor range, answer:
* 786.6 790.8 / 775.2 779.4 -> 1.12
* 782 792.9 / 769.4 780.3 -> 1.09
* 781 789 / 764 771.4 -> 1.10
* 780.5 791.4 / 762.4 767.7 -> 1.08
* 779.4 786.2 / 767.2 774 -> 1.04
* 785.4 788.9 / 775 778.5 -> 1.10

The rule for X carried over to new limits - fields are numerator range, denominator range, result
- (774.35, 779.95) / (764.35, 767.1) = 1.05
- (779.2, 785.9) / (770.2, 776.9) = 1.03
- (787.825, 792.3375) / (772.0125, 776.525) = 1.14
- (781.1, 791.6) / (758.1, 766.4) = 1.03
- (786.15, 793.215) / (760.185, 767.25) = 1.11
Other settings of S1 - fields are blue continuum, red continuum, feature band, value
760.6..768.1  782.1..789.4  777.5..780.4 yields 0.06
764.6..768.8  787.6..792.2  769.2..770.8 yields 0.08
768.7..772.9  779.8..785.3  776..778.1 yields -0.09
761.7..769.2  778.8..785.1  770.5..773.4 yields 0.03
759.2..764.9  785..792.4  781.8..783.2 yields 0.10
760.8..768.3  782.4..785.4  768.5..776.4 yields 0.30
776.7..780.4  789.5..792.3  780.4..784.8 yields 0.18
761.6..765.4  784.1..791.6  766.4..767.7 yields 0.16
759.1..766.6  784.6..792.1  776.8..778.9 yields 0.08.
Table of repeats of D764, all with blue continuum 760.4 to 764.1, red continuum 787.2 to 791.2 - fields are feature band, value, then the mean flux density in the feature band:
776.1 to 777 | 0.065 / 4.13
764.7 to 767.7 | 0.317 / 3.99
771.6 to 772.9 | 0.057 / 4.26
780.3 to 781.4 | 0.109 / 4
